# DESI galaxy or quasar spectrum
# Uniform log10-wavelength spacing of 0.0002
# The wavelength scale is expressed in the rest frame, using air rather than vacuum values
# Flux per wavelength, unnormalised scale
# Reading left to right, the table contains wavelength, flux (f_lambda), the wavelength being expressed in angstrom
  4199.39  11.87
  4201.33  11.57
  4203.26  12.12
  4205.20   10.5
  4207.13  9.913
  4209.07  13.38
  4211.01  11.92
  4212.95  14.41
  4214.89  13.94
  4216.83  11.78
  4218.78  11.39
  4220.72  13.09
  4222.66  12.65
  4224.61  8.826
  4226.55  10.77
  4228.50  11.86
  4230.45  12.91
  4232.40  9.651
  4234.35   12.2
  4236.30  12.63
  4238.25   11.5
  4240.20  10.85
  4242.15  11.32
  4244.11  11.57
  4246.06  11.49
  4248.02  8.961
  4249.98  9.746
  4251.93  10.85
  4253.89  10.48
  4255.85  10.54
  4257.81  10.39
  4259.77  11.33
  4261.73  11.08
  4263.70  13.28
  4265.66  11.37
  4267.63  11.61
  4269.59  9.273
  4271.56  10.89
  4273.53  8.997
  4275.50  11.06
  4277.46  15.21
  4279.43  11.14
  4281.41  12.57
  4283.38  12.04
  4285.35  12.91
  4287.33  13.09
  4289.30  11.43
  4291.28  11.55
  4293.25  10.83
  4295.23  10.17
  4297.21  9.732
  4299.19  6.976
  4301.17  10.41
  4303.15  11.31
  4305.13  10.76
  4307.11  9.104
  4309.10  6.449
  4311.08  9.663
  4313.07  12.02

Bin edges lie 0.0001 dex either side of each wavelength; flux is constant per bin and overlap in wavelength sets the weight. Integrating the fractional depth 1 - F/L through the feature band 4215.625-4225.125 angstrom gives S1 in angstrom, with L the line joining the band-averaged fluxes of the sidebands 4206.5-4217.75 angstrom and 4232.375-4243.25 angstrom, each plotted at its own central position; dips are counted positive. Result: 0.4 angstrom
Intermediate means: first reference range 12.6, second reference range 11.5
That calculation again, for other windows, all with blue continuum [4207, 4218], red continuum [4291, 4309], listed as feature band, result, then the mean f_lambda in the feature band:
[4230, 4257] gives 1.64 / 11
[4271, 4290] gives -2.68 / 12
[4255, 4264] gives -0.01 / 11.2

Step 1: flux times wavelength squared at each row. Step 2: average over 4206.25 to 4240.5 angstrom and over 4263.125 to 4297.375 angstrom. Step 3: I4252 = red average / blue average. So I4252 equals 1.00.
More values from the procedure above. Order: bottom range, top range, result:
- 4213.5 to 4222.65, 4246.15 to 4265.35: 0.87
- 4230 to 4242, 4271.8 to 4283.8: 1.04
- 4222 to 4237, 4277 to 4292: 1.12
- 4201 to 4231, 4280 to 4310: 0.92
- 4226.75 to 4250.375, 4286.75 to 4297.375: 1.02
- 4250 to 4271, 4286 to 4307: 0.98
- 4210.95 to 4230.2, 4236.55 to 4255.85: 0.90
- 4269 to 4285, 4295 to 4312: 0.82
